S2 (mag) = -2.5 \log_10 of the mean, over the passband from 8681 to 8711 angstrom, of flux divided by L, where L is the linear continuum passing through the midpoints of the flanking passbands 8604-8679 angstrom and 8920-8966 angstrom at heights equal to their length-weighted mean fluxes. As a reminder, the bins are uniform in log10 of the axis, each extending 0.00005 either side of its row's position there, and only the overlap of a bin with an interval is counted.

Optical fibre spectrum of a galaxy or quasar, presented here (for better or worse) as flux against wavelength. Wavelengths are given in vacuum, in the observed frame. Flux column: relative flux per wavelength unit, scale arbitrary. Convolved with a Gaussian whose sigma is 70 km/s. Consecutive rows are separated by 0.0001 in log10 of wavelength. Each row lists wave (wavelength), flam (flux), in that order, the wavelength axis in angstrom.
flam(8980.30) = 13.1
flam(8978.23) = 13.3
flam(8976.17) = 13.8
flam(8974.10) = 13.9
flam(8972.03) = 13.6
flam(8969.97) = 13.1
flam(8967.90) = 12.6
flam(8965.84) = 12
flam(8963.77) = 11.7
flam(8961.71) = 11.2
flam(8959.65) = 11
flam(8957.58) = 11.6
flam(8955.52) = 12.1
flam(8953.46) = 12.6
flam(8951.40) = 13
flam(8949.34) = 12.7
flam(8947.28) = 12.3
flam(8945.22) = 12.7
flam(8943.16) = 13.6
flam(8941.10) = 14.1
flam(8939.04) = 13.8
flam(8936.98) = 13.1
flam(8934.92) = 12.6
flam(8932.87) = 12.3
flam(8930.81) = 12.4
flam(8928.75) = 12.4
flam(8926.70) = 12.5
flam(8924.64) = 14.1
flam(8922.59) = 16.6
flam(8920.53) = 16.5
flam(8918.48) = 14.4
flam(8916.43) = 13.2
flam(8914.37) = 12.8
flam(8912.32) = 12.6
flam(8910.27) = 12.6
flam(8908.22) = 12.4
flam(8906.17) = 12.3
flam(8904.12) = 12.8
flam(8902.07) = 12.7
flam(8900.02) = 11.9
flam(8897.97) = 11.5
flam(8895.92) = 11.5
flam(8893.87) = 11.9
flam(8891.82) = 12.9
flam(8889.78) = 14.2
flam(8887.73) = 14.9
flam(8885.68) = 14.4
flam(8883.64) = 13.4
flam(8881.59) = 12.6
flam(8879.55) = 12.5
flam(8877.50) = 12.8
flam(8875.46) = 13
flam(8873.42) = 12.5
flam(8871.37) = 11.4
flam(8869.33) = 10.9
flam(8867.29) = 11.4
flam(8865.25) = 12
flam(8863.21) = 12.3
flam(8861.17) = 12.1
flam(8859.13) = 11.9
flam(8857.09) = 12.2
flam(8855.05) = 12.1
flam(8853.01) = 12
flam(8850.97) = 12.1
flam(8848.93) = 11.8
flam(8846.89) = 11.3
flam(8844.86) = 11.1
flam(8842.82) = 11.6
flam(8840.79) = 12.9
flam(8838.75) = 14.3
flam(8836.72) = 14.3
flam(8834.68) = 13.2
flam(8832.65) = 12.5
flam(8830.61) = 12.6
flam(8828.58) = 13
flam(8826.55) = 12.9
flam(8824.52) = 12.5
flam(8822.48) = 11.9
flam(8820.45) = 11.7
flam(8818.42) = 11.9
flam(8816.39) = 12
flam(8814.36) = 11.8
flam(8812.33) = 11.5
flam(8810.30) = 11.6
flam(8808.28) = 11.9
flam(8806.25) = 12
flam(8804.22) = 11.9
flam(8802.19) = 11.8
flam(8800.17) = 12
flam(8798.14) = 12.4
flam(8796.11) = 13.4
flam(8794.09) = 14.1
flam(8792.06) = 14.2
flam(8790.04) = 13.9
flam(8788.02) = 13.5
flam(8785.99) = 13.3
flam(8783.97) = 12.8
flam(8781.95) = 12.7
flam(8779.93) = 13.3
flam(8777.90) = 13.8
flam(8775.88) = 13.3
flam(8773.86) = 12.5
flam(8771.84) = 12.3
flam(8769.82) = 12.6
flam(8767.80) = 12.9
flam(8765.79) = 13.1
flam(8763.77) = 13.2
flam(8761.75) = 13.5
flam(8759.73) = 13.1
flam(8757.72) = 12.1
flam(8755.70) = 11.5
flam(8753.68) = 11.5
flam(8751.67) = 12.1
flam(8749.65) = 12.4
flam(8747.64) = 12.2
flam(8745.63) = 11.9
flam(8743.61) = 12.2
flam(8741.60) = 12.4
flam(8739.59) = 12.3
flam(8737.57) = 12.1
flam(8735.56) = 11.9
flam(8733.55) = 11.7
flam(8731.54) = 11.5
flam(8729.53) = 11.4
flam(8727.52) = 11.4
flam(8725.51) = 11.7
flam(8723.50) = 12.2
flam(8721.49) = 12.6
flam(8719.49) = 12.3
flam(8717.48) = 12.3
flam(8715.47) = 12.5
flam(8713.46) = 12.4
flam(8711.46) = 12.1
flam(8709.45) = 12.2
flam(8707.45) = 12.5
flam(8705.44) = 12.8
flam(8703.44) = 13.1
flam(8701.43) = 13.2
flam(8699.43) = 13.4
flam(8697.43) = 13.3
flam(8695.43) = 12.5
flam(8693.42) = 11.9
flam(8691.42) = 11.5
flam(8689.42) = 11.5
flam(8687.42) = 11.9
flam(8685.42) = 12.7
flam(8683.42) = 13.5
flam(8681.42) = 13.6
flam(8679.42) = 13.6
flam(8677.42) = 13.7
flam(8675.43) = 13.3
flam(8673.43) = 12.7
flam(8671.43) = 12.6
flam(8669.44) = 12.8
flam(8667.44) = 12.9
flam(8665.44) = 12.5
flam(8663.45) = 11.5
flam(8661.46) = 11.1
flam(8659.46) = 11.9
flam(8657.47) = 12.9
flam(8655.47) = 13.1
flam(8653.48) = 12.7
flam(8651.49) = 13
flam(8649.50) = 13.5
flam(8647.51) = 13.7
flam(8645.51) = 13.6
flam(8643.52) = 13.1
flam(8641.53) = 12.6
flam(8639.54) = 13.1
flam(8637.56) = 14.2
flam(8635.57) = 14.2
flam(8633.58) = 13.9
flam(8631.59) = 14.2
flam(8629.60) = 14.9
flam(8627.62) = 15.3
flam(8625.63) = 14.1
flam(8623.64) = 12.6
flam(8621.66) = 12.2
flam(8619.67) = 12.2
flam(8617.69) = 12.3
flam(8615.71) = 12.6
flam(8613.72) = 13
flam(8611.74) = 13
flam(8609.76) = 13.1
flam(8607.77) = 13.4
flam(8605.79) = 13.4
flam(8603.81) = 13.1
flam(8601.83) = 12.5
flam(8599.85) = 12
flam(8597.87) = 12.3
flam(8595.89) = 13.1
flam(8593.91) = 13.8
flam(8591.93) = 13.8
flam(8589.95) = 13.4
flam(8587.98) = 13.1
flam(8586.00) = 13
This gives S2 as 0.039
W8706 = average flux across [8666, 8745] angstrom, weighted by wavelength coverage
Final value 12.5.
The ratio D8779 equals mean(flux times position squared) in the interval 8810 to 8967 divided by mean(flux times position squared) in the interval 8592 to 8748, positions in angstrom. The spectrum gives 1.0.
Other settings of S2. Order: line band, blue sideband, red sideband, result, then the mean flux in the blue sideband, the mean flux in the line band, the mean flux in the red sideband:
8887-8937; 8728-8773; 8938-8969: -0.06 mag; 12.3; 13.1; 12.5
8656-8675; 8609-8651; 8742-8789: 0.07 mag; 13.4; 12.4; 12.7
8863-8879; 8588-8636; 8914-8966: 0.09 mag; 13.3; 12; 13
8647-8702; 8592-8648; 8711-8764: 0.00 mag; 13.3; 12.7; 12.2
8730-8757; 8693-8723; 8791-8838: 0.05 mag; 12.6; 12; 12.5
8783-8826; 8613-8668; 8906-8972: 0.04 mag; 13.1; 12.5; 12.9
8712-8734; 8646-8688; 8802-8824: 0.04 mag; 12.8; 12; 11.8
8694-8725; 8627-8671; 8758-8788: 0.04 mag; 13.2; 12.6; 13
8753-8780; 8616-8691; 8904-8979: 0.02 mag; 13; 12.8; 13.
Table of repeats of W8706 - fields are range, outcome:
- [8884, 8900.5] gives 13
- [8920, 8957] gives 13.2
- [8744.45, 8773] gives 12.5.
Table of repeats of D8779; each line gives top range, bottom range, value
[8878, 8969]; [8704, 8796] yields 1.07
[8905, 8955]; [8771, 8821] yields 1.08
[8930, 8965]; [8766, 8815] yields 1.02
